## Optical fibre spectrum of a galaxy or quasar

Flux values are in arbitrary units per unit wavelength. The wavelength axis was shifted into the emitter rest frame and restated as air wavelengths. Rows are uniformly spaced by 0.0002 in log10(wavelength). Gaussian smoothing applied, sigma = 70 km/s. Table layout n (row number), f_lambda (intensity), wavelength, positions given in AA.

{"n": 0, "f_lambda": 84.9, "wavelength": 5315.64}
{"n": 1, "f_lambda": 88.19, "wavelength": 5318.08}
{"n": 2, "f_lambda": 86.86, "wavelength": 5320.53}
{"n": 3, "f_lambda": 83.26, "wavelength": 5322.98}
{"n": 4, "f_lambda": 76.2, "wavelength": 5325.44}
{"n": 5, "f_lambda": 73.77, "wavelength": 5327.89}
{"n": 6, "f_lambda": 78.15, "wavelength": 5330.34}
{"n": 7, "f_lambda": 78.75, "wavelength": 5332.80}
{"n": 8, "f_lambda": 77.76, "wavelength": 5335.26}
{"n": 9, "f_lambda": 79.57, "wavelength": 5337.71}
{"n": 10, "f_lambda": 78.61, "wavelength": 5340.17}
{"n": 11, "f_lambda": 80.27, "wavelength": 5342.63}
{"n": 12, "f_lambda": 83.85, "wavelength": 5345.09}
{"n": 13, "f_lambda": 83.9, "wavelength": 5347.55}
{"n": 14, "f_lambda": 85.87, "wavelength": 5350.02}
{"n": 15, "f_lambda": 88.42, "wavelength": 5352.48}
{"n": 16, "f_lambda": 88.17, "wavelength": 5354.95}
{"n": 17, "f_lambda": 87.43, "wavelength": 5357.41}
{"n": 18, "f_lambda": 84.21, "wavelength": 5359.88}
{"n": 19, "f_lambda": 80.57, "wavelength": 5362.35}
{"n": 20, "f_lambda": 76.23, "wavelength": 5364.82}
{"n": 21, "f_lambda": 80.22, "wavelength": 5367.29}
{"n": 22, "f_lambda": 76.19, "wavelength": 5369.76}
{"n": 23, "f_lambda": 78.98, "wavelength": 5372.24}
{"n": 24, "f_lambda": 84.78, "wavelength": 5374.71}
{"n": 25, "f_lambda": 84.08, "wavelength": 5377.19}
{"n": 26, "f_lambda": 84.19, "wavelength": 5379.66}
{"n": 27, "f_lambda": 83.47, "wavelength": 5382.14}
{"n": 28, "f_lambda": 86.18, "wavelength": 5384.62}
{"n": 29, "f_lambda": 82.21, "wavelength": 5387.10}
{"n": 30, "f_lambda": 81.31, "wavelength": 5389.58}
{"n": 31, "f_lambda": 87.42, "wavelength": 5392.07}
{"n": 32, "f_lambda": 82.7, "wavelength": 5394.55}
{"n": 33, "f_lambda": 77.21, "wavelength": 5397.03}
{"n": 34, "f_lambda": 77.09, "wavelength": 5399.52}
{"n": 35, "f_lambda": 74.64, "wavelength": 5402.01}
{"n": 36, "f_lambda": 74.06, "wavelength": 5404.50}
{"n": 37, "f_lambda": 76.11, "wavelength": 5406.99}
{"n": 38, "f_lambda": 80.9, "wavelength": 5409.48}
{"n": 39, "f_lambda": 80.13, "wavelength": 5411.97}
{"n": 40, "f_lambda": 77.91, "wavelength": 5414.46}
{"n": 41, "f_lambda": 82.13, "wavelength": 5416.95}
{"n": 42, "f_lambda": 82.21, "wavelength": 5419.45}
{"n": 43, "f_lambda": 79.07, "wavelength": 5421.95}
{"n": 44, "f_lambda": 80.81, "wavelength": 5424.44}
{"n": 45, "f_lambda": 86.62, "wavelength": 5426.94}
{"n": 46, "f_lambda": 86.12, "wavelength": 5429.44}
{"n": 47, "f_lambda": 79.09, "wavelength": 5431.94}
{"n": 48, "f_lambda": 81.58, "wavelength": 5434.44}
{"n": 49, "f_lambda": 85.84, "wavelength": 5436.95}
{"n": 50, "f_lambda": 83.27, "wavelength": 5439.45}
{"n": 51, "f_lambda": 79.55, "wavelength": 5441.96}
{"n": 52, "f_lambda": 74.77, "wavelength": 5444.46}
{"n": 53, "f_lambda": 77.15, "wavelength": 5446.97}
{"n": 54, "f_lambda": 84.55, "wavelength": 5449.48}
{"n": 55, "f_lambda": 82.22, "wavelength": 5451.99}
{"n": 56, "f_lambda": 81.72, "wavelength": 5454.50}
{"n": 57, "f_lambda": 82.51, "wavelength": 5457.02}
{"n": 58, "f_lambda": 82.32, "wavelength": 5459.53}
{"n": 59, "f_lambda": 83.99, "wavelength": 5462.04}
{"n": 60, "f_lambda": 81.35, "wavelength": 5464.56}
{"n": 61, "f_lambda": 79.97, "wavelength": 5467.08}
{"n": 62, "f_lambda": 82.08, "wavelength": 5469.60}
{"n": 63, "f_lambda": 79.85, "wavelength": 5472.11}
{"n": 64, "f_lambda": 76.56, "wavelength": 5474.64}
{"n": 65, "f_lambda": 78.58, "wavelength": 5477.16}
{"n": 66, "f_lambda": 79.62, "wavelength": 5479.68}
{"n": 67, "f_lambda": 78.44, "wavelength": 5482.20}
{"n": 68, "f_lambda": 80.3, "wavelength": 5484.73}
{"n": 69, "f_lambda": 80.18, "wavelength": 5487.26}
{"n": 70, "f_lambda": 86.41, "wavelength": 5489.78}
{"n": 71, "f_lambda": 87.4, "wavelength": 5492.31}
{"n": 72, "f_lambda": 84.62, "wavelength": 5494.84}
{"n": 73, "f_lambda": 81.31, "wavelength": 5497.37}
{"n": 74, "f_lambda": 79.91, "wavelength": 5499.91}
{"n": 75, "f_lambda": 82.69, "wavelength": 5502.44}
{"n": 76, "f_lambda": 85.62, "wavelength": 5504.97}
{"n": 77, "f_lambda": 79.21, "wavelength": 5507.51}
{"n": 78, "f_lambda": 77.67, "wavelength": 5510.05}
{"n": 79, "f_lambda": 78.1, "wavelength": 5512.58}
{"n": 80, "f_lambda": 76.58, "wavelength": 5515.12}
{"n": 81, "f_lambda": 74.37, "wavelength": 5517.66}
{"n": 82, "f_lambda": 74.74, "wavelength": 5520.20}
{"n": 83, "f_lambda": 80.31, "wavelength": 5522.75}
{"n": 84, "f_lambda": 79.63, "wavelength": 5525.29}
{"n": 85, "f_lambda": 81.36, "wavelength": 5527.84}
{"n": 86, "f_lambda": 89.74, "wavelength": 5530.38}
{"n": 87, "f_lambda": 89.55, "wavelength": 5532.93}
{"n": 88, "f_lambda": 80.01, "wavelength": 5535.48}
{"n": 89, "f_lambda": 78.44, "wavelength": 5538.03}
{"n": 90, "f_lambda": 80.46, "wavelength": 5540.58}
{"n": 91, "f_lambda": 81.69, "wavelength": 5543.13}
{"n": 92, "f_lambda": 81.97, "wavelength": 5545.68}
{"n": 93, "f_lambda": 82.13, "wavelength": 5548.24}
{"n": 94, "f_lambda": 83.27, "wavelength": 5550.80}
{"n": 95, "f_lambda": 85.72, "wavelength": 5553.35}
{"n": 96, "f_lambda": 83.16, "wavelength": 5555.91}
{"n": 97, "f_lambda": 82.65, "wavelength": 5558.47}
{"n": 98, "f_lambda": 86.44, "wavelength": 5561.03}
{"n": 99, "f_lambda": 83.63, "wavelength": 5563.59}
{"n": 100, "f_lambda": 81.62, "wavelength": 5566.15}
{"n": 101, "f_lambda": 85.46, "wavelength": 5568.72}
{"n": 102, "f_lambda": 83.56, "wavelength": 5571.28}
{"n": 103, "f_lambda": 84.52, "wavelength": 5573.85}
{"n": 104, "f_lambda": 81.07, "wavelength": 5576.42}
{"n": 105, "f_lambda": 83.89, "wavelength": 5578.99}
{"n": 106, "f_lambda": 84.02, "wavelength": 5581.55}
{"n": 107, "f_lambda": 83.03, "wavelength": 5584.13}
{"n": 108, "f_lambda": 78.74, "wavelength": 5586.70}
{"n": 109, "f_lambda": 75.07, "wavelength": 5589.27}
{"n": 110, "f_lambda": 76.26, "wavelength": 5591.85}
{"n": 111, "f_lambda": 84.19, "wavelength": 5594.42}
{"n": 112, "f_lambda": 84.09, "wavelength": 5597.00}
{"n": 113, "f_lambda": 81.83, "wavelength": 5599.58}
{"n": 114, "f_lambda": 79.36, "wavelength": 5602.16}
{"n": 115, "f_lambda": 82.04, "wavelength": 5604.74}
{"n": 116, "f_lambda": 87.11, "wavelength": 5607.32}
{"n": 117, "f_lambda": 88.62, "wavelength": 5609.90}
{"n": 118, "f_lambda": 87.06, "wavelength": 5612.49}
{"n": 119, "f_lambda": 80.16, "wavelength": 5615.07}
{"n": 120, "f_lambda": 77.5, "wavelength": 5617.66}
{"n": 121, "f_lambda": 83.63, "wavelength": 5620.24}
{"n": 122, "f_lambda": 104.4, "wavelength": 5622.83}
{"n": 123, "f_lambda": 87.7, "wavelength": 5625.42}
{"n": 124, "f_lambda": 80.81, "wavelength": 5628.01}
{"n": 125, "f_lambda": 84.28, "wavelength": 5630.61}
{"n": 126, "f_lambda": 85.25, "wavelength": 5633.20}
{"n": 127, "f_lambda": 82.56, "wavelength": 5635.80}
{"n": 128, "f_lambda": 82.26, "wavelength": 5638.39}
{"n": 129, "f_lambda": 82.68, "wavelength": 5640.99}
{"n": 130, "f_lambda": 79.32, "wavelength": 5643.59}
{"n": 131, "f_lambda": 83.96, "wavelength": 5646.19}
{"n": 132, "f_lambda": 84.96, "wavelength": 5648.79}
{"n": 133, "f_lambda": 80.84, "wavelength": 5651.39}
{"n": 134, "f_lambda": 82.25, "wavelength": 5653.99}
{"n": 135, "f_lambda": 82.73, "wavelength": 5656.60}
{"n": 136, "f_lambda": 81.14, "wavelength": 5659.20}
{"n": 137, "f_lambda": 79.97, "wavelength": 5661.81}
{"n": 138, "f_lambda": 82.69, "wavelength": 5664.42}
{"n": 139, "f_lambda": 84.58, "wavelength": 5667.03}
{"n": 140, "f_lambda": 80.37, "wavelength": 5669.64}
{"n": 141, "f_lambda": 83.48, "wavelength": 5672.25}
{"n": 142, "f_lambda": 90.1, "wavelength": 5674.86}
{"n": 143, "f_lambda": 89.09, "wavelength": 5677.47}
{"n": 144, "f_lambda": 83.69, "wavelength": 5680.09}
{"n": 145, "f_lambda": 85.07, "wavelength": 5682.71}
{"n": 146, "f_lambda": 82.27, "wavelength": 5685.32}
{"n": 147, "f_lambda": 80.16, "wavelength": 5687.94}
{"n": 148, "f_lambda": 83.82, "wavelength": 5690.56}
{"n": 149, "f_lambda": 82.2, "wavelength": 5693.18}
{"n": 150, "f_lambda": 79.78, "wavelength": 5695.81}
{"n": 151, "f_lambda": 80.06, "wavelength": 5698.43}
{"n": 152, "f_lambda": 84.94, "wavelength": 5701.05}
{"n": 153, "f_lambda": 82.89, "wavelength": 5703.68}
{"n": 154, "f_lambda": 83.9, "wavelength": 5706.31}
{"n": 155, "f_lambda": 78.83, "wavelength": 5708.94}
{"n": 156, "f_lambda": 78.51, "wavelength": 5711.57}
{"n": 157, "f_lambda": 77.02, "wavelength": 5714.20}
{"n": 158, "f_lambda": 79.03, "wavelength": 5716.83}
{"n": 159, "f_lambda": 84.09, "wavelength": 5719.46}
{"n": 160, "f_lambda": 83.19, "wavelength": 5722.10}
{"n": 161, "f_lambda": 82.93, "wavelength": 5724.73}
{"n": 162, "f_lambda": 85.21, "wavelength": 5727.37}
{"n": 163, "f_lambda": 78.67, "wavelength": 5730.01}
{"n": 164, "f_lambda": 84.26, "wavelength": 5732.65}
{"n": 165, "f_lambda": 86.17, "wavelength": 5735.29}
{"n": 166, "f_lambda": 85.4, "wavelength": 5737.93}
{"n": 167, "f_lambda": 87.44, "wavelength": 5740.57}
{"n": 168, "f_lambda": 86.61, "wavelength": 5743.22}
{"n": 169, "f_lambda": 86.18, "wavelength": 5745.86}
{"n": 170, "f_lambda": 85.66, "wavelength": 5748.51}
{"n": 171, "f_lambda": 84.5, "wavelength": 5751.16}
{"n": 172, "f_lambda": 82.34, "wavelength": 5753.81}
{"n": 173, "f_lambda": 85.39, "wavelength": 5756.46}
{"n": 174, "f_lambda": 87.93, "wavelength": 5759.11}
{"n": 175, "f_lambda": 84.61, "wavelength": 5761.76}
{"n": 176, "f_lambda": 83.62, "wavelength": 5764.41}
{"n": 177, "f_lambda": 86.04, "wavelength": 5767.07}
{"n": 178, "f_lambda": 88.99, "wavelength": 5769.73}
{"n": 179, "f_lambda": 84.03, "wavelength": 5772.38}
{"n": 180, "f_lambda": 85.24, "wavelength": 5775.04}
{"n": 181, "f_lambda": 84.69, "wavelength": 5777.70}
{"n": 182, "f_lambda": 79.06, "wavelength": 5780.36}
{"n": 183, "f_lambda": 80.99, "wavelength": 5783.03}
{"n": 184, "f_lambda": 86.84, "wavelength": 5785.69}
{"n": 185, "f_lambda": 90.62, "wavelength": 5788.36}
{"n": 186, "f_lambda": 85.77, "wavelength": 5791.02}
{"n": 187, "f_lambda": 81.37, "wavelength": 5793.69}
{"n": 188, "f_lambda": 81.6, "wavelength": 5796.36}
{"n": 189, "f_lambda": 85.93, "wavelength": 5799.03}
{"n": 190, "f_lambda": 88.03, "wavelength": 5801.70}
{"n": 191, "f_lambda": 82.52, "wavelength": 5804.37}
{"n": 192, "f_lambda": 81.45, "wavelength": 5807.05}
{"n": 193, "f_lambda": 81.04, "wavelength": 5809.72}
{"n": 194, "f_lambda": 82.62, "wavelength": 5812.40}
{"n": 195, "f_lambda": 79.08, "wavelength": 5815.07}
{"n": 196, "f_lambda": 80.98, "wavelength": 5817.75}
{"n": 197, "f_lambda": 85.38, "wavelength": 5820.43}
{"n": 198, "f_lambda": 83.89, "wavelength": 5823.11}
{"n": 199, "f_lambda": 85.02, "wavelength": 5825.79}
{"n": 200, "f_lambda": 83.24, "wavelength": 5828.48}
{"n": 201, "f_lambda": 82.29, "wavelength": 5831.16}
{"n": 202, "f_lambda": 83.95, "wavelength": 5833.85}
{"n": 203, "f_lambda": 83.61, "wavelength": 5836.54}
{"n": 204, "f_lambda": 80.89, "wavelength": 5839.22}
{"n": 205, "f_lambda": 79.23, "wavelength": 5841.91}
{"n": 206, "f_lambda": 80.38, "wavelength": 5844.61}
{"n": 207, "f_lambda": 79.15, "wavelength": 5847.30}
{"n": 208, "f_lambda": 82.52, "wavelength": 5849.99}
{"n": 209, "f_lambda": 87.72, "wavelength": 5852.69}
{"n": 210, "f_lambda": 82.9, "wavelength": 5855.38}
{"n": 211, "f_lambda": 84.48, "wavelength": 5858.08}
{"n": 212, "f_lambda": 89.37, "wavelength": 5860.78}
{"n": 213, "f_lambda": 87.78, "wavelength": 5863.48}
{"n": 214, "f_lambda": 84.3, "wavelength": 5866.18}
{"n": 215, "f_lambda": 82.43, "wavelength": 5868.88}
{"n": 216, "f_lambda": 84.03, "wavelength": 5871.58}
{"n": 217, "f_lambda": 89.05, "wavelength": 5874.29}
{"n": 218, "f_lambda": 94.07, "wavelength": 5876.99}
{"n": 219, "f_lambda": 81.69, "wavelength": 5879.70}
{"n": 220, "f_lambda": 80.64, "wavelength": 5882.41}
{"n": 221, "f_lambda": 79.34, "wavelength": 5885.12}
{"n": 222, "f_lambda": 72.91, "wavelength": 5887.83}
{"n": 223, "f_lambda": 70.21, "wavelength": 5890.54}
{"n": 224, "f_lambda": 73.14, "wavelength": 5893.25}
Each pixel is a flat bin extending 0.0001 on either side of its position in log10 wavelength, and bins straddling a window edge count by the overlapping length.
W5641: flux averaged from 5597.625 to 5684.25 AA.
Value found 84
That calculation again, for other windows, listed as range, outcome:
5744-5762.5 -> 85.3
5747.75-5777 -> 85.3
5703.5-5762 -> 83.5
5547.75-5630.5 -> 83.5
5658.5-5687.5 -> 83.8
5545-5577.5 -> 83.5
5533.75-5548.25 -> 80.9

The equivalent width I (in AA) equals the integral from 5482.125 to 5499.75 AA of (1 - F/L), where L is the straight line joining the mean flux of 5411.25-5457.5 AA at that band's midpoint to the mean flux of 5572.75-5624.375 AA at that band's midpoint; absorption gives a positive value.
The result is -0.1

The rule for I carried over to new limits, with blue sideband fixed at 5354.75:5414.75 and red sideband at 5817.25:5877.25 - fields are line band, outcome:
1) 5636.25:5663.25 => 0.24 AA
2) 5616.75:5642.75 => -0.79 AA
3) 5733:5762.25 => -0.78 AA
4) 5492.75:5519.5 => 0.55 AA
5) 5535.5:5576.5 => -0.35 AA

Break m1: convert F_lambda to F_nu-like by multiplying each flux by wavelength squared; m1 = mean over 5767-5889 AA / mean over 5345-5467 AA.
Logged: 1.2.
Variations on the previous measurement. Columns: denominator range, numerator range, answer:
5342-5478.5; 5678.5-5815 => 1.16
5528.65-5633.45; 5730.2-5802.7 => 1.09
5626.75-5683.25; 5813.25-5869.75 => 1.07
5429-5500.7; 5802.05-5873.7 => 1.17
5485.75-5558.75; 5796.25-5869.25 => 1.14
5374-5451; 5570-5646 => 1.10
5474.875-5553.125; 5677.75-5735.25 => 1.08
